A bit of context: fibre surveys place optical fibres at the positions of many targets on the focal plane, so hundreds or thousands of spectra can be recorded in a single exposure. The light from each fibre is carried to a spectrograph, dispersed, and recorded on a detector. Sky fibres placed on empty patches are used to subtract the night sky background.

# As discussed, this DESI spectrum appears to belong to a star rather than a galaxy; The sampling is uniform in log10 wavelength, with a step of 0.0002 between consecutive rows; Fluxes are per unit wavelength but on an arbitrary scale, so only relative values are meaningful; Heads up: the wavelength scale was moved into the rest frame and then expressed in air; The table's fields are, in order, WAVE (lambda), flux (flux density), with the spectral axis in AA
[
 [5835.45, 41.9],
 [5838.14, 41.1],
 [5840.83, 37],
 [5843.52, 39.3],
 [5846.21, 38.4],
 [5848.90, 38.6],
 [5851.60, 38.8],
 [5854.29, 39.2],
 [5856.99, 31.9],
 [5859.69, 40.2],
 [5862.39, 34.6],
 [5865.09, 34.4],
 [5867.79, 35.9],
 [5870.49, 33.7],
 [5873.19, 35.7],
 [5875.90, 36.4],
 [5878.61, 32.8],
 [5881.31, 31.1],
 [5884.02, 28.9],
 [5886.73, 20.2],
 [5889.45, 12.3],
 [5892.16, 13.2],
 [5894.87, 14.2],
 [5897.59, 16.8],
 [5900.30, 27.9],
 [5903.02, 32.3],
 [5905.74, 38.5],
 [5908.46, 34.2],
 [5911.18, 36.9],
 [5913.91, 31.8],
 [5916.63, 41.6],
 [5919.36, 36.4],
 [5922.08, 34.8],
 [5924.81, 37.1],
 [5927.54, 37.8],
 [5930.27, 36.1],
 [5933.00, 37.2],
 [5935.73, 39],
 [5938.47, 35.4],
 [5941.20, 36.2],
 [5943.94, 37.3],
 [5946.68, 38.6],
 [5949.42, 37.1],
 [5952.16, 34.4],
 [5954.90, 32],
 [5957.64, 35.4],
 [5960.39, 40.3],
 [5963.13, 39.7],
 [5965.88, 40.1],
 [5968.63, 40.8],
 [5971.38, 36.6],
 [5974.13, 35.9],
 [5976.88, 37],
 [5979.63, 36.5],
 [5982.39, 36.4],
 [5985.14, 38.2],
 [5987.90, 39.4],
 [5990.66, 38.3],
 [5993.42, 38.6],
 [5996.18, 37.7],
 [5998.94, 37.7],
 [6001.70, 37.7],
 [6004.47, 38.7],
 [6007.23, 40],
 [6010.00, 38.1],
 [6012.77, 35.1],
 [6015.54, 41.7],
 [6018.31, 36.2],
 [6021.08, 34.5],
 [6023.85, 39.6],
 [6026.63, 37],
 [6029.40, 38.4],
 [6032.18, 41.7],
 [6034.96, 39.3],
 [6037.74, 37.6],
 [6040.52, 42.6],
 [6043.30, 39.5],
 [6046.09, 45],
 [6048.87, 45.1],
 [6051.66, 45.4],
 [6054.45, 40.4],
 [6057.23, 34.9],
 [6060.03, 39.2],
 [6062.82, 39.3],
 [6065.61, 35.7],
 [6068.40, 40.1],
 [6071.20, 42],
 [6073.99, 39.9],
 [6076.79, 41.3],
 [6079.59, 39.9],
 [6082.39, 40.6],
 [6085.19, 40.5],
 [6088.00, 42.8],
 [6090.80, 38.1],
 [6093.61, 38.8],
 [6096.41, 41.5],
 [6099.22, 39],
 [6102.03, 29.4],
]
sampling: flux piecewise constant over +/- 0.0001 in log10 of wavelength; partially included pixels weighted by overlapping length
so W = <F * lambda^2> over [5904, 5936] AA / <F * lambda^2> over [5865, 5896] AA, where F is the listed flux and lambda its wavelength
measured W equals 1.4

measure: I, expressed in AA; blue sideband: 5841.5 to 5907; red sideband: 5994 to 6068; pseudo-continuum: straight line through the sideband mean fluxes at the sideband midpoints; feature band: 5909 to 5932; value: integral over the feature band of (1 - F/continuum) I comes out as -2.1 AA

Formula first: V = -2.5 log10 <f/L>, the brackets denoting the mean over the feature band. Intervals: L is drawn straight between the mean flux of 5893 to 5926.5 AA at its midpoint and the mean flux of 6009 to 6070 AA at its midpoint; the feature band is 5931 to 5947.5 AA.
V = -0.12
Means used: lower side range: 31.7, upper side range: 39.4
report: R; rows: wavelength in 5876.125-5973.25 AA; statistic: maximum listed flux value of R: 41.6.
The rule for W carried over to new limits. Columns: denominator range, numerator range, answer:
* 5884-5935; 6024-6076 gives 1.40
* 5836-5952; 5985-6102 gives 1.23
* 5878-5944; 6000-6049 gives 1.31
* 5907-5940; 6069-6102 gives 1.15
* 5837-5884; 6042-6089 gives 1.20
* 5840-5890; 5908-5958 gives 1.10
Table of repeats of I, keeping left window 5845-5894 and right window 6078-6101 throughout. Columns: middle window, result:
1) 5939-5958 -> -0.6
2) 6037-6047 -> -0.8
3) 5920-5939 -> -1.6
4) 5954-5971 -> -1.4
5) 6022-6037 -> -0.5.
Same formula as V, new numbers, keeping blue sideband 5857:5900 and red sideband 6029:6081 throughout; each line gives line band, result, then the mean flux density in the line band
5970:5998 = -0.06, 37.5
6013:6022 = 0.01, 37.3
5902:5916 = -0.16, 35.2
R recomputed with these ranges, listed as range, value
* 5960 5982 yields 40.8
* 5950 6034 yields 41.7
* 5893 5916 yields 38.5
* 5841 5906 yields 40.2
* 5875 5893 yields 36.4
